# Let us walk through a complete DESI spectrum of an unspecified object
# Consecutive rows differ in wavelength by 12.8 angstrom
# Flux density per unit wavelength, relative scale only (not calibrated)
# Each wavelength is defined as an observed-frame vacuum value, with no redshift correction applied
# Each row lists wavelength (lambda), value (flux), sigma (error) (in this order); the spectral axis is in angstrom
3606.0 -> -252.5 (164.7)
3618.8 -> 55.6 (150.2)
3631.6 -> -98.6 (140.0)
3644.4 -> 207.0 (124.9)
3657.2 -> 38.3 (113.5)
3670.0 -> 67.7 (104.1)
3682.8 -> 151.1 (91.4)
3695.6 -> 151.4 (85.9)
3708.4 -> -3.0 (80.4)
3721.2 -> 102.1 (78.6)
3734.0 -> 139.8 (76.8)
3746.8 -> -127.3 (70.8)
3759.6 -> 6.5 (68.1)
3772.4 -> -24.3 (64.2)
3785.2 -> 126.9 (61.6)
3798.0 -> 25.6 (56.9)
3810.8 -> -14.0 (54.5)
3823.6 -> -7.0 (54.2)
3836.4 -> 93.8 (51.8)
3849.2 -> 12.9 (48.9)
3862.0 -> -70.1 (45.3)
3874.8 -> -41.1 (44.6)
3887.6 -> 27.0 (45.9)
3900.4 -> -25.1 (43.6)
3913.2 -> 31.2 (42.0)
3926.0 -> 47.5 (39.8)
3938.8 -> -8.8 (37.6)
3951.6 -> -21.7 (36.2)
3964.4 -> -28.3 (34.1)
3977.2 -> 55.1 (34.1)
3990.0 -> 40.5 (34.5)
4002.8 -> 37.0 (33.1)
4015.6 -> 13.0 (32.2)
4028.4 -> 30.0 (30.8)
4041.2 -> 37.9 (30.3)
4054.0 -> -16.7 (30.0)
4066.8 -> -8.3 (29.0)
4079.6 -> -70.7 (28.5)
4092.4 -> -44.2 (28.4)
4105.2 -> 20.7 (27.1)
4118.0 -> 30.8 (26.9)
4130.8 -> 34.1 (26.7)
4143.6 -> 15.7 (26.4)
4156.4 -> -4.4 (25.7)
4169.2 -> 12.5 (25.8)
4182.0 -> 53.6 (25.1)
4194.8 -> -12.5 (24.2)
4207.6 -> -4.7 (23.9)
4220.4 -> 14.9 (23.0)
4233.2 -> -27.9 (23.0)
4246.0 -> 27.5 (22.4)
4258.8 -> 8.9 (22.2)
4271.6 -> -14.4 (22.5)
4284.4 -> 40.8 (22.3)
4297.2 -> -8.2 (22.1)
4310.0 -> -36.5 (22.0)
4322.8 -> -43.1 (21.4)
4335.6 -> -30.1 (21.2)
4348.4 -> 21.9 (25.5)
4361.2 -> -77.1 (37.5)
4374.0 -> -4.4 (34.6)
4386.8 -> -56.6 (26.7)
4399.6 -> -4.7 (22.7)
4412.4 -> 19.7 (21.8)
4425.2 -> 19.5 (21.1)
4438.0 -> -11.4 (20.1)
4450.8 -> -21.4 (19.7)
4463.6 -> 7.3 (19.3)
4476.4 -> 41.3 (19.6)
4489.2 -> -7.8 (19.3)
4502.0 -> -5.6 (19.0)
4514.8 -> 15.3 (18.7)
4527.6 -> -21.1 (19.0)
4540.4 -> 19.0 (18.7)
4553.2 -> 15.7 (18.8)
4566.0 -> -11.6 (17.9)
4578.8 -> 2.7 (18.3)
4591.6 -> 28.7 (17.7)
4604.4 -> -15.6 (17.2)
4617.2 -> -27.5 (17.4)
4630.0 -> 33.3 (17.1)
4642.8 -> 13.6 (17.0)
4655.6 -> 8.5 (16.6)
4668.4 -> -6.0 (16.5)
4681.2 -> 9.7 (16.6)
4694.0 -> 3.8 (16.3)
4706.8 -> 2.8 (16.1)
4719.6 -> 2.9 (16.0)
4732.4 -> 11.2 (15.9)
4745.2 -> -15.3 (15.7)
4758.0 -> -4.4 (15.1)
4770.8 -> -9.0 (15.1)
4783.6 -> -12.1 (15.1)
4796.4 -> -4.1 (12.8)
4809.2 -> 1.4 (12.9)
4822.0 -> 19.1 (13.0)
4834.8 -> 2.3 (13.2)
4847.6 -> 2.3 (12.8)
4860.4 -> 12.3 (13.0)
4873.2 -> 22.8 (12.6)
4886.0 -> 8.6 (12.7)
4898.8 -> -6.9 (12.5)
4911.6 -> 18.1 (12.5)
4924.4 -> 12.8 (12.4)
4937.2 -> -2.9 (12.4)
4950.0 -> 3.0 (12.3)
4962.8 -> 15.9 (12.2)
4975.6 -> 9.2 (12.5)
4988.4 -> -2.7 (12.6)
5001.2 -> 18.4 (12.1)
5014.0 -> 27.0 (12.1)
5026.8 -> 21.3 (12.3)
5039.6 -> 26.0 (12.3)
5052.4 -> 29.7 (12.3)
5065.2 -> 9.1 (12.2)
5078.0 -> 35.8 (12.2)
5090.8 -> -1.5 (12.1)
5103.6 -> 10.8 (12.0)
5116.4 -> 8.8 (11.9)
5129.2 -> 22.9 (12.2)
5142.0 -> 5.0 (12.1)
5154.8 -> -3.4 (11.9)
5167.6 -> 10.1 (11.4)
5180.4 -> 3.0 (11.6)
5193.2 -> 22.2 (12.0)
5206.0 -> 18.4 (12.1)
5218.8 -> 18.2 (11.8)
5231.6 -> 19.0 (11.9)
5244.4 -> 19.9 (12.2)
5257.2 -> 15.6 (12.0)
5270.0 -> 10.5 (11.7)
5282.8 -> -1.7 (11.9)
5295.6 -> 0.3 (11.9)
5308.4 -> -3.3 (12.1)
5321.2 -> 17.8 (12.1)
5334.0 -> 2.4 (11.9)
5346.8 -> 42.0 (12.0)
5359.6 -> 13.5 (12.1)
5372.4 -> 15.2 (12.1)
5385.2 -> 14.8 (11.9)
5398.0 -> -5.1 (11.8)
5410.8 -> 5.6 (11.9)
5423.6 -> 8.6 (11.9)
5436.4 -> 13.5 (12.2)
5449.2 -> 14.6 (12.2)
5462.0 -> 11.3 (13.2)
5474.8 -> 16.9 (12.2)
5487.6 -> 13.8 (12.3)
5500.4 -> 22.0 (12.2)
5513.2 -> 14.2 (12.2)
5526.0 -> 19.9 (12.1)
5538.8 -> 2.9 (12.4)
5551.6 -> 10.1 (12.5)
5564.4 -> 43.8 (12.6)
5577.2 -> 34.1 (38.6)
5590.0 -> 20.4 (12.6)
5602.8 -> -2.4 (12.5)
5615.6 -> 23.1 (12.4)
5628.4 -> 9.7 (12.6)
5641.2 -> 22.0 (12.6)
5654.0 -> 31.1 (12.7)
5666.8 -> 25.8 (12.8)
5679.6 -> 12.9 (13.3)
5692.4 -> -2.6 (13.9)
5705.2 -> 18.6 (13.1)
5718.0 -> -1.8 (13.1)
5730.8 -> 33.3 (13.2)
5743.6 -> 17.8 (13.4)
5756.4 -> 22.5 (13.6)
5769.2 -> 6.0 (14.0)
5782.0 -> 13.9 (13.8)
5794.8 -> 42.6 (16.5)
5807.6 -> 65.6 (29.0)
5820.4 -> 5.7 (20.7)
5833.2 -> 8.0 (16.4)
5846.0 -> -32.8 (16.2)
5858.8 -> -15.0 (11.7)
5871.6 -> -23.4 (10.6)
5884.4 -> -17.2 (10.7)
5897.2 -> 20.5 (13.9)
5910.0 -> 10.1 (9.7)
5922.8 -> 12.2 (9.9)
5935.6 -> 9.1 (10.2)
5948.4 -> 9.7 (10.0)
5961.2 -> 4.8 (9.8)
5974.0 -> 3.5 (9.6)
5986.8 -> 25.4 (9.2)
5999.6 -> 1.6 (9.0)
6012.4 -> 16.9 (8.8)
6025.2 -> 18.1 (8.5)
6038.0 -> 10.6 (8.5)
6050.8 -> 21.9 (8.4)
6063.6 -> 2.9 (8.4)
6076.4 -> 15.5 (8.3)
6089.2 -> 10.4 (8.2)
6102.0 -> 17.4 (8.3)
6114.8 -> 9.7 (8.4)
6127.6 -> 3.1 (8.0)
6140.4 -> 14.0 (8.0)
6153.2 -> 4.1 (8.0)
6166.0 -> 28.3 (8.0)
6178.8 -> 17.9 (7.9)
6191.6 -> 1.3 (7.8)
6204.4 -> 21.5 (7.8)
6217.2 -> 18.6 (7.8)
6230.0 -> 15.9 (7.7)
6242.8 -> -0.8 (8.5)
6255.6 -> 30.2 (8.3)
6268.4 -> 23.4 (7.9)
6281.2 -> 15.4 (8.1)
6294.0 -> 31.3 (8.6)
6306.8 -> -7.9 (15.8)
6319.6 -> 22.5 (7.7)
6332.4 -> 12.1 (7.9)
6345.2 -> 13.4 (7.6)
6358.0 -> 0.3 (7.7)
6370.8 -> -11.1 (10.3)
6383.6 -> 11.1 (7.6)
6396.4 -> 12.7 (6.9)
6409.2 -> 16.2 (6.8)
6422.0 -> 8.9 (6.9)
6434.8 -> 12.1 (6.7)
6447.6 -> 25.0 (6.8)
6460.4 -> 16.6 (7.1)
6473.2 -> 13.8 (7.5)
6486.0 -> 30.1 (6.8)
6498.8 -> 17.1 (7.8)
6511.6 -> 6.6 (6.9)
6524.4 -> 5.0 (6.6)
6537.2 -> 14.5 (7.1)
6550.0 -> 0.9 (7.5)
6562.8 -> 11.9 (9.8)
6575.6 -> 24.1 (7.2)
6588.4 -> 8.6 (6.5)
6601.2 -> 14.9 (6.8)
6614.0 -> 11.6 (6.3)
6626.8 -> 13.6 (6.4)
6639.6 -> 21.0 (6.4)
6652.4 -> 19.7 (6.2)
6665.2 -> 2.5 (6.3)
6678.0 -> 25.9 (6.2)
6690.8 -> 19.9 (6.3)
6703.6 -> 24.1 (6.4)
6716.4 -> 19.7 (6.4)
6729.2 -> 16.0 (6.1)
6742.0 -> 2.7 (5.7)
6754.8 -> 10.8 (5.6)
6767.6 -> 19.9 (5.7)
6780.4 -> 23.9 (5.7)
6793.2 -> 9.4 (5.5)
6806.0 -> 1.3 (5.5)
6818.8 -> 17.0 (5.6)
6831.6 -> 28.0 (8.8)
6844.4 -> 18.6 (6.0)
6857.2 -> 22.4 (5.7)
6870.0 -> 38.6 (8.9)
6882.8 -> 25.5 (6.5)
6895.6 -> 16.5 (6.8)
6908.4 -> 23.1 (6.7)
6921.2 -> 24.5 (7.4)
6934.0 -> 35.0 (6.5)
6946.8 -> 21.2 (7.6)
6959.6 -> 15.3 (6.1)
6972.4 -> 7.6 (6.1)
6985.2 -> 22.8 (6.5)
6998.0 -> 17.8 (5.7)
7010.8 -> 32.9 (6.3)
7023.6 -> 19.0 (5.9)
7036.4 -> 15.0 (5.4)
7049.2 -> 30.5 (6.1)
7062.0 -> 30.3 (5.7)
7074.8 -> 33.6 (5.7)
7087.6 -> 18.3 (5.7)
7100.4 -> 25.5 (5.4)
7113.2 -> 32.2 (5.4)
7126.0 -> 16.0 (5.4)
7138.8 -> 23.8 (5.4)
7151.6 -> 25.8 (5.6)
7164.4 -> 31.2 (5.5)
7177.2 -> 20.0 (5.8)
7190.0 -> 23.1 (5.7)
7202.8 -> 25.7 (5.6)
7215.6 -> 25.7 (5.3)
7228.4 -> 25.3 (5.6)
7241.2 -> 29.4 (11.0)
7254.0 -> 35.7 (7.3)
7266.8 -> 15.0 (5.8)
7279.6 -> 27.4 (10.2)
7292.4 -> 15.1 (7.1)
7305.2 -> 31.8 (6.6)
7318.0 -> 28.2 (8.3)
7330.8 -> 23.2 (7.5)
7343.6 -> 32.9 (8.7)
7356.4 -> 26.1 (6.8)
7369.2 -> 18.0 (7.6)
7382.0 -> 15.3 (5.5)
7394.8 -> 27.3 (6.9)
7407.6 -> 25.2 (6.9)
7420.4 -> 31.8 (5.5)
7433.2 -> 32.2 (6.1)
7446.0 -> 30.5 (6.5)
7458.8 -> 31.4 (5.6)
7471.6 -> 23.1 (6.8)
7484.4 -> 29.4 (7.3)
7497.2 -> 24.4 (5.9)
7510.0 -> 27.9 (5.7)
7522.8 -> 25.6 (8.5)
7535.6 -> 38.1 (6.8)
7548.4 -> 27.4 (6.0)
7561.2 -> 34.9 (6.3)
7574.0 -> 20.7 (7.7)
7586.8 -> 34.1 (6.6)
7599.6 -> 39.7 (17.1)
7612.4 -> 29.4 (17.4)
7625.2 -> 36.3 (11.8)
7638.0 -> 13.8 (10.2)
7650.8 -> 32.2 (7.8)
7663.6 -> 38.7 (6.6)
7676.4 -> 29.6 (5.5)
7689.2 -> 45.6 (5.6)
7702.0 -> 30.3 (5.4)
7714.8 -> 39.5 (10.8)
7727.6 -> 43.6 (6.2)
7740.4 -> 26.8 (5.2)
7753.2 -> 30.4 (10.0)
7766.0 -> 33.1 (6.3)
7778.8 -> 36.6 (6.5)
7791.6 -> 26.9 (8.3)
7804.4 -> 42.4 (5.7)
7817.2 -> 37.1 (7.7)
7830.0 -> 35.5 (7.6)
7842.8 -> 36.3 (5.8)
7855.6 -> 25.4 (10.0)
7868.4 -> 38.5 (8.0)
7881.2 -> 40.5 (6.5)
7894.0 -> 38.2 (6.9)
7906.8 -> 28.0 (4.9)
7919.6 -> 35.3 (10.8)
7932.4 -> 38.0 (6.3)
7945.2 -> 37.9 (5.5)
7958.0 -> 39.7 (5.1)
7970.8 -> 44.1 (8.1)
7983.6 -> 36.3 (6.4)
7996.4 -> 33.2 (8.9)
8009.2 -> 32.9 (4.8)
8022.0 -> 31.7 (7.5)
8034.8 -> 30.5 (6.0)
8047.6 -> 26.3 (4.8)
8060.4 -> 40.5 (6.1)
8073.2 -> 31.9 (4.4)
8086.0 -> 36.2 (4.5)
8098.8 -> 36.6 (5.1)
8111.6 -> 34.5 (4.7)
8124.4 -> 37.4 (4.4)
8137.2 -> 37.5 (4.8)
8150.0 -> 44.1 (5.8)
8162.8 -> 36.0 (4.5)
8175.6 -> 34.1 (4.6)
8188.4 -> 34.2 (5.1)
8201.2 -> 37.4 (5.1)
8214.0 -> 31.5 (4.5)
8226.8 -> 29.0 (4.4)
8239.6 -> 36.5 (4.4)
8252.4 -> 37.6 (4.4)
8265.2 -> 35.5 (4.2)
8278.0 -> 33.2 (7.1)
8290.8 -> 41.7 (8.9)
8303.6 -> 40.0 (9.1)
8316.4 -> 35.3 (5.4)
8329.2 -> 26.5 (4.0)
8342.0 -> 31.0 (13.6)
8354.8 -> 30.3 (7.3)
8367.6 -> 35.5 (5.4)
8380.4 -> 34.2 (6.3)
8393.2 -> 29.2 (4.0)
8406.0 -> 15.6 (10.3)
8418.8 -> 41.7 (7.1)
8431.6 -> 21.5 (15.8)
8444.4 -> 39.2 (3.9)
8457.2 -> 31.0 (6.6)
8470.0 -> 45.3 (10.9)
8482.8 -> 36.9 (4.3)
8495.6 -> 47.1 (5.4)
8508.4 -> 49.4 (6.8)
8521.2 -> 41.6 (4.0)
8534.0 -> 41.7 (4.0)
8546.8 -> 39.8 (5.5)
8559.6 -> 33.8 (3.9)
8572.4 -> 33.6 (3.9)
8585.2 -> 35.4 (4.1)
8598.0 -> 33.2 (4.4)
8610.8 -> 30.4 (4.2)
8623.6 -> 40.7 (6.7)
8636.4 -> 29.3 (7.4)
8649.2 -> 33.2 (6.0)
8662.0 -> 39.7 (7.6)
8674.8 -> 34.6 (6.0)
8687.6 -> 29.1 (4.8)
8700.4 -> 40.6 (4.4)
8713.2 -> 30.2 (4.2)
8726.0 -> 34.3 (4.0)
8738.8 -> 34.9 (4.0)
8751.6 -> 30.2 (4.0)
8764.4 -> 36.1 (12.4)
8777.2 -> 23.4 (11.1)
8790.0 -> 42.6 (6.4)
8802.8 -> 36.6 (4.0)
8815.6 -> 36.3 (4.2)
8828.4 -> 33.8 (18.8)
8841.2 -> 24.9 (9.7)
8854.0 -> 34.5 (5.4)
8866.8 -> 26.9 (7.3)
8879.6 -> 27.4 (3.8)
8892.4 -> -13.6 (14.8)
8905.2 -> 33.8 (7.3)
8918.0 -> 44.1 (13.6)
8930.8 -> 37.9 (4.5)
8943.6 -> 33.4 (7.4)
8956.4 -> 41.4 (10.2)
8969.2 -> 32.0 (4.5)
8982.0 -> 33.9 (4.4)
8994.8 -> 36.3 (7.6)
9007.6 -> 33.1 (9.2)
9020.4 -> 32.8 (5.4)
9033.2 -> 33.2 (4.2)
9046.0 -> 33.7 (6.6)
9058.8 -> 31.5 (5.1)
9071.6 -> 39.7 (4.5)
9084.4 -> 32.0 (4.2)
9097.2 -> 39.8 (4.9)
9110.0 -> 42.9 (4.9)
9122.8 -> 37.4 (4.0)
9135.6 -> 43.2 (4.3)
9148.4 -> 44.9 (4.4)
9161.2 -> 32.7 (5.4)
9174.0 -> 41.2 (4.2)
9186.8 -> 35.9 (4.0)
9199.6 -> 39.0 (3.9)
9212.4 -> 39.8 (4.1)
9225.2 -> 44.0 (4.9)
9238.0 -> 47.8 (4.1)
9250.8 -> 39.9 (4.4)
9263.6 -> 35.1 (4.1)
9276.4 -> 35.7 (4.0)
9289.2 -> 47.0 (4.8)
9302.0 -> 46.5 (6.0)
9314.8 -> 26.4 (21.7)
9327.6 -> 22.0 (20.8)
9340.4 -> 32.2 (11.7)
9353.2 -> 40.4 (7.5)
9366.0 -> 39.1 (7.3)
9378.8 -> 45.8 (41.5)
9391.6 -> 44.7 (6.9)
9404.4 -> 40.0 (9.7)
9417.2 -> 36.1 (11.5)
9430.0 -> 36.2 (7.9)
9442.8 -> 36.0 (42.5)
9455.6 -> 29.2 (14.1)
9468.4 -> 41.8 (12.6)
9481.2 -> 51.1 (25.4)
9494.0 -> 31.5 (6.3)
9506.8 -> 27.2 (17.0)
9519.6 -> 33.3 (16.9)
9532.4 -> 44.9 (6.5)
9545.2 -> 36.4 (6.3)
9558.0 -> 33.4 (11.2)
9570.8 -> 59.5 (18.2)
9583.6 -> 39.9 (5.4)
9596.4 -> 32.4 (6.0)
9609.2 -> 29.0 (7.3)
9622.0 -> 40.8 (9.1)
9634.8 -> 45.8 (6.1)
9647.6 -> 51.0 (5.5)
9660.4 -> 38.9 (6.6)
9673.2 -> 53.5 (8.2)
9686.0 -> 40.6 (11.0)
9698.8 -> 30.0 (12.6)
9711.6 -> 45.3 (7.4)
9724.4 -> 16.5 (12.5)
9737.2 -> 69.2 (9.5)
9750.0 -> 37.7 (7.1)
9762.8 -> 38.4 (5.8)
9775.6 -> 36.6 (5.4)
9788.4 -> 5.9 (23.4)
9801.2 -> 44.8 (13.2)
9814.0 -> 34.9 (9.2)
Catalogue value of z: 0.714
